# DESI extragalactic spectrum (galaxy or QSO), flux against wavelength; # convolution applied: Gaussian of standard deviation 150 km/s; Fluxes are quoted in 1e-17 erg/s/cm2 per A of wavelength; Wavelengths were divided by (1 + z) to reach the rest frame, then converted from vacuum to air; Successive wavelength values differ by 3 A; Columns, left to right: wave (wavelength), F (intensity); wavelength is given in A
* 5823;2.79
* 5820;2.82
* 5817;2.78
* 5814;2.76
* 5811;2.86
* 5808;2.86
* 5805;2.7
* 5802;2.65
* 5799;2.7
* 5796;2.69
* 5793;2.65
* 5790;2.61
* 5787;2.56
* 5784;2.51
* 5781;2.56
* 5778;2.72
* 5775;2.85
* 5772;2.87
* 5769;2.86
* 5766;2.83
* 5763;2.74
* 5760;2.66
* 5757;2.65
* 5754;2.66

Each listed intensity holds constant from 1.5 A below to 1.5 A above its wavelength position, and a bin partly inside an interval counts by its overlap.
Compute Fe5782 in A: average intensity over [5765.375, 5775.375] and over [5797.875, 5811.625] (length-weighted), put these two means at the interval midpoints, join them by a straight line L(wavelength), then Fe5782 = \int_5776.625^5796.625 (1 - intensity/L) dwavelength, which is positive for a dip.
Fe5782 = 1.4 A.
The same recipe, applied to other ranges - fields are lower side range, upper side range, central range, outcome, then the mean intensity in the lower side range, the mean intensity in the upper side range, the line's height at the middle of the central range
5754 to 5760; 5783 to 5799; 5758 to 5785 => -1.0 A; 2.65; 2.62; 2.64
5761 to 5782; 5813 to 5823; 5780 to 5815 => 1.4 A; 2.78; 2.79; 2.78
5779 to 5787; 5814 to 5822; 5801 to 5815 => -0.2 A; 2.55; 2.79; 2.72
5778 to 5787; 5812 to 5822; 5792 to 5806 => 0.0 A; 2.57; 2.79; 2.68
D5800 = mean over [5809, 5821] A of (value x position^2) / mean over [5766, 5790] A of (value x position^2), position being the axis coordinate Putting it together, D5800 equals 1.1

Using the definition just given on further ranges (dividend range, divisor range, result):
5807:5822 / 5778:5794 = 1.10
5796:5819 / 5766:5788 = 1.03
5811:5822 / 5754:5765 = 1.06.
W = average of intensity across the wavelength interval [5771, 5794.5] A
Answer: 2.66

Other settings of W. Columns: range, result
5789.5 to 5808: 2.69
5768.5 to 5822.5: 2.72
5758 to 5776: 2.8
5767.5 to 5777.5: 2.85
